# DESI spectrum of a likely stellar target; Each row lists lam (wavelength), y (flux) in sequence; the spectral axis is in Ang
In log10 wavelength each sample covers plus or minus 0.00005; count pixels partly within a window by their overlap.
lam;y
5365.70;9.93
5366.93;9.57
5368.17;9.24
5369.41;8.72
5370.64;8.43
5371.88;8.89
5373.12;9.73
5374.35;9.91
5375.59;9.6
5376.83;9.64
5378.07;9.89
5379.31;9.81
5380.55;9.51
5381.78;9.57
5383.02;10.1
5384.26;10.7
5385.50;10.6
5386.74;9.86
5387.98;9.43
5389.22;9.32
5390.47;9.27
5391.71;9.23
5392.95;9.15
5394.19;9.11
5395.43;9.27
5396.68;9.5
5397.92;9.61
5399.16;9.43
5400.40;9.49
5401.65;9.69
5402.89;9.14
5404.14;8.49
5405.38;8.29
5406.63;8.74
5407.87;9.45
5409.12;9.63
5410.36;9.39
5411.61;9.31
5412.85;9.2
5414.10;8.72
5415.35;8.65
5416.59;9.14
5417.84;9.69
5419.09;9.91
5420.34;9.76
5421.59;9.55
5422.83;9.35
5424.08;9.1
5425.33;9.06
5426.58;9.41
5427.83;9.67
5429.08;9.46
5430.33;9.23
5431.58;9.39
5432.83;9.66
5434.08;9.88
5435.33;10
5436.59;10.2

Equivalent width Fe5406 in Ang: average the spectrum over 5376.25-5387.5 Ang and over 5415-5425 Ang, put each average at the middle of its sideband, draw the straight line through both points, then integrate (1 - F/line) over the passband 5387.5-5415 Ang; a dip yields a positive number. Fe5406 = 1.3 Ang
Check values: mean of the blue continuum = 9.96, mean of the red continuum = 9.41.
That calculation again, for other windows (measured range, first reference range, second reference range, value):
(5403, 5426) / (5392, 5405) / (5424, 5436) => 0.49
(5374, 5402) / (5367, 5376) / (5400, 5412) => -1.36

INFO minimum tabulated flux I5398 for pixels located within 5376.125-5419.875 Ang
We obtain 8.29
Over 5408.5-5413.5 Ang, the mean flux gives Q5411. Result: 9.39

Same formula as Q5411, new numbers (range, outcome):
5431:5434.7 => 9.65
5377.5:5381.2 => 9.75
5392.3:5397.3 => 9.26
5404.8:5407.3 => 8.54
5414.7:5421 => 9.42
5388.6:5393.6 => 9.23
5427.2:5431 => 9.45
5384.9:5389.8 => 9.81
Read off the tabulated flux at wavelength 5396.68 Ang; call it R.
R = 9.5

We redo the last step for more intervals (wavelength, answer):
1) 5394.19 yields 9.11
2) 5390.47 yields 9.27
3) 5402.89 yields 9.14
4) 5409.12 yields 9.63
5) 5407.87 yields 9.45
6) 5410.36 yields 9.39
